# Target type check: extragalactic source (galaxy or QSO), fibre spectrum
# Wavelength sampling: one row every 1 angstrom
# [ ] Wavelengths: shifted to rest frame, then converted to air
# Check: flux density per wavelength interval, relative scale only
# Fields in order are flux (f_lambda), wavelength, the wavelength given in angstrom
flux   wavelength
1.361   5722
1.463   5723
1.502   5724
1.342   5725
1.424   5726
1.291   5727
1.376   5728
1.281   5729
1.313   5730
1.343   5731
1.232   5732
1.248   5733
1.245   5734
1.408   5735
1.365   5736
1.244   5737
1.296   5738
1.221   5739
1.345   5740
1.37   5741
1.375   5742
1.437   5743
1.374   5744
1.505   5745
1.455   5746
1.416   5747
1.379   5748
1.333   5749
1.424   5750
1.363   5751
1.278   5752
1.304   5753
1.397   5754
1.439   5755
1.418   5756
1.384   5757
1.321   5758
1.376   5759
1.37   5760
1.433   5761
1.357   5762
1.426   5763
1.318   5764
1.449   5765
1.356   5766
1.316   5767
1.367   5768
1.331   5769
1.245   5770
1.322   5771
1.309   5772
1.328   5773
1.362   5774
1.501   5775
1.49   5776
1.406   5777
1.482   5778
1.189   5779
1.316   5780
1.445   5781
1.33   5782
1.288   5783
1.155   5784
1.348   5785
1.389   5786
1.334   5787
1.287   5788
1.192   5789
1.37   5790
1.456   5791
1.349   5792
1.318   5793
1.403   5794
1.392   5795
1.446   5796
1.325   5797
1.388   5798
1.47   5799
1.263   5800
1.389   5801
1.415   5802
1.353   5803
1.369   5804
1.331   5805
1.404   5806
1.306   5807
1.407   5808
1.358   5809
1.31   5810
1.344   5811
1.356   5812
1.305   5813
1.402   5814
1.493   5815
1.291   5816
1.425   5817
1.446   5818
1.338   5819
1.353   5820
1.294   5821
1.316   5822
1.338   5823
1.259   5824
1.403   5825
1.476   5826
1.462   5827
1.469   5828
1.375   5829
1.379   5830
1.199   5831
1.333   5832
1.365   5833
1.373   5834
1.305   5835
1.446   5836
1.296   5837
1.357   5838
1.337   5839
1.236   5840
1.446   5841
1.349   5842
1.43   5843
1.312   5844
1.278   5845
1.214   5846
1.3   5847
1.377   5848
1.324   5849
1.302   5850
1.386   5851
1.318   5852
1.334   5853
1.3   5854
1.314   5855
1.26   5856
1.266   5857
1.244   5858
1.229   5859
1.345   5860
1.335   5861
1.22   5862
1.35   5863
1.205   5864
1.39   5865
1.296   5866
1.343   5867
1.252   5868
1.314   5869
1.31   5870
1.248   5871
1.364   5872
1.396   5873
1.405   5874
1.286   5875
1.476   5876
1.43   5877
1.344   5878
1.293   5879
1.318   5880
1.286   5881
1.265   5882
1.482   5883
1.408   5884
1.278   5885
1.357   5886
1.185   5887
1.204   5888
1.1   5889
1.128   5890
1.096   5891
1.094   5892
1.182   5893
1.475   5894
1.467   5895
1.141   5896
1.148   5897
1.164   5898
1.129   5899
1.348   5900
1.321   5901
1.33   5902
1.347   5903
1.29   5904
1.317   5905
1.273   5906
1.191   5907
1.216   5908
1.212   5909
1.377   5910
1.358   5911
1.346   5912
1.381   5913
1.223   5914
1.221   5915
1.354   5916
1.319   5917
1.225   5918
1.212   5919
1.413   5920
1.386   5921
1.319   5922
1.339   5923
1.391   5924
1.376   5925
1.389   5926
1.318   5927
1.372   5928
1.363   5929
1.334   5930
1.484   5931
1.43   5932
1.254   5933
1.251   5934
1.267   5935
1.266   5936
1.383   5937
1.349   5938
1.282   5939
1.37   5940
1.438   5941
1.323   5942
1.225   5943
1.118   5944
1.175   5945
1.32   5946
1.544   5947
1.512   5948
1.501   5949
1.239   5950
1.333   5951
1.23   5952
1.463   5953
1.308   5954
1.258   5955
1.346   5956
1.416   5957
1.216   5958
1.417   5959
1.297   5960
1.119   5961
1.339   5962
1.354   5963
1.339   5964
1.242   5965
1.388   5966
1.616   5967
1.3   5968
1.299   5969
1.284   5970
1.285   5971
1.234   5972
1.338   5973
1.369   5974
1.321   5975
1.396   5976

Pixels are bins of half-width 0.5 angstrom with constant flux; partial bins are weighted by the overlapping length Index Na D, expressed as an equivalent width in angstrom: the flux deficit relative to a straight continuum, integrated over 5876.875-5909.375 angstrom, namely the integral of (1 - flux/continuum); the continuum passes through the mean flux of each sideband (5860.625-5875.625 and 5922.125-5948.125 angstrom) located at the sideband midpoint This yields 1.4 angstrom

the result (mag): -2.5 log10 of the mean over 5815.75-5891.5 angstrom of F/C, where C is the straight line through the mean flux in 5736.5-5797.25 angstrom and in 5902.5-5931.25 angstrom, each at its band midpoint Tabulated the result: 0.01 mag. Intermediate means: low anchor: 1.36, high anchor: 1.32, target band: 1.32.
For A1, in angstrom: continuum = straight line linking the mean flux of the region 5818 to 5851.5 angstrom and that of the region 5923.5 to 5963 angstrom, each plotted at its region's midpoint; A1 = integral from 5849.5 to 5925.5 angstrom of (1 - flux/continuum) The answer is 2.5 angstrom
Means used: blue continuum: 1.35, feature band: 1.3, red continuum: 1.33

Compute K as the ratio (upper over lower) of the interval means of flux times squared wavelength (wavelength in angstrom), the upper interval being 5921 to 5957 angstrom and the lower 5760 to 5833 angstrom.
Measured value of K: 1.0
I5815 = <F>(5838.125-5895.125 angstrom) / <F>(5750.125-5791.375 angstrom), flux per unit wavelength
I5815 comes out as 1.0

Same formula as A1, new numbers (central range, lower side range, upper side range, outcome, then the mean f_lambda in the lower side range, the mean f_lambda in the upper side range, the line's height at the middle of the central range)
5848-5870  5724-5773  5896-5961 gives 0.4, 1.35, 1.31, 1.33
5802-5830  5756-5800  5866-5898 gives -0.8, 1.36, 1.29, 1.33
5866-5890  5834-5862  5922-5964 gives 0.2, 1.32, 1.33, 1.32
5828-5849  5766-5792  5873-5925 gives -0.3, 1.34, 1.29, 1.32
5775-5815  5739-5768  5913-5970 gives 0.3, 1.38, 1.33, 1.37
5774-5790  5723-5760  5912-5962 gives 0.1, 1.36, 1.33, 1.35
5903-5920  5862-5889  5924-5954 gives 0.6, 1.32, 1.34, 1.33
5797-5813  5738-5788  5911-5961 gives -0.1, 1.36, 1.33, 1.36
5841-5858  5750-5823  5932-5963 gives 0.3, 1.36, 1.32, 1.34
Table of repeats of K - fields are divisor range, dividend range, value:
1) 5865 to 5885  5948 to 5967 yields 1.02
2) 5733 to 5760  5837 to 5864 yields 1.00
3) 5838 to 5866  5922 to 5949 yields 1.05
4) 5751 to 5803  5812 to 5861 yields 1.01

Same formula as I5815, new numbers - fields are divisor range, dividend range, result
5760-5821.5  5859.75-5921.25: 0.95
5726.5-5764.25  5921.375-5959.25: 0.99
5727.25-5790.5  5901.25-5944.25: 0.98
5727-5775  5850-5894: 0.96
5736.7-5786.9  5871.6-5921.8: 0.95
